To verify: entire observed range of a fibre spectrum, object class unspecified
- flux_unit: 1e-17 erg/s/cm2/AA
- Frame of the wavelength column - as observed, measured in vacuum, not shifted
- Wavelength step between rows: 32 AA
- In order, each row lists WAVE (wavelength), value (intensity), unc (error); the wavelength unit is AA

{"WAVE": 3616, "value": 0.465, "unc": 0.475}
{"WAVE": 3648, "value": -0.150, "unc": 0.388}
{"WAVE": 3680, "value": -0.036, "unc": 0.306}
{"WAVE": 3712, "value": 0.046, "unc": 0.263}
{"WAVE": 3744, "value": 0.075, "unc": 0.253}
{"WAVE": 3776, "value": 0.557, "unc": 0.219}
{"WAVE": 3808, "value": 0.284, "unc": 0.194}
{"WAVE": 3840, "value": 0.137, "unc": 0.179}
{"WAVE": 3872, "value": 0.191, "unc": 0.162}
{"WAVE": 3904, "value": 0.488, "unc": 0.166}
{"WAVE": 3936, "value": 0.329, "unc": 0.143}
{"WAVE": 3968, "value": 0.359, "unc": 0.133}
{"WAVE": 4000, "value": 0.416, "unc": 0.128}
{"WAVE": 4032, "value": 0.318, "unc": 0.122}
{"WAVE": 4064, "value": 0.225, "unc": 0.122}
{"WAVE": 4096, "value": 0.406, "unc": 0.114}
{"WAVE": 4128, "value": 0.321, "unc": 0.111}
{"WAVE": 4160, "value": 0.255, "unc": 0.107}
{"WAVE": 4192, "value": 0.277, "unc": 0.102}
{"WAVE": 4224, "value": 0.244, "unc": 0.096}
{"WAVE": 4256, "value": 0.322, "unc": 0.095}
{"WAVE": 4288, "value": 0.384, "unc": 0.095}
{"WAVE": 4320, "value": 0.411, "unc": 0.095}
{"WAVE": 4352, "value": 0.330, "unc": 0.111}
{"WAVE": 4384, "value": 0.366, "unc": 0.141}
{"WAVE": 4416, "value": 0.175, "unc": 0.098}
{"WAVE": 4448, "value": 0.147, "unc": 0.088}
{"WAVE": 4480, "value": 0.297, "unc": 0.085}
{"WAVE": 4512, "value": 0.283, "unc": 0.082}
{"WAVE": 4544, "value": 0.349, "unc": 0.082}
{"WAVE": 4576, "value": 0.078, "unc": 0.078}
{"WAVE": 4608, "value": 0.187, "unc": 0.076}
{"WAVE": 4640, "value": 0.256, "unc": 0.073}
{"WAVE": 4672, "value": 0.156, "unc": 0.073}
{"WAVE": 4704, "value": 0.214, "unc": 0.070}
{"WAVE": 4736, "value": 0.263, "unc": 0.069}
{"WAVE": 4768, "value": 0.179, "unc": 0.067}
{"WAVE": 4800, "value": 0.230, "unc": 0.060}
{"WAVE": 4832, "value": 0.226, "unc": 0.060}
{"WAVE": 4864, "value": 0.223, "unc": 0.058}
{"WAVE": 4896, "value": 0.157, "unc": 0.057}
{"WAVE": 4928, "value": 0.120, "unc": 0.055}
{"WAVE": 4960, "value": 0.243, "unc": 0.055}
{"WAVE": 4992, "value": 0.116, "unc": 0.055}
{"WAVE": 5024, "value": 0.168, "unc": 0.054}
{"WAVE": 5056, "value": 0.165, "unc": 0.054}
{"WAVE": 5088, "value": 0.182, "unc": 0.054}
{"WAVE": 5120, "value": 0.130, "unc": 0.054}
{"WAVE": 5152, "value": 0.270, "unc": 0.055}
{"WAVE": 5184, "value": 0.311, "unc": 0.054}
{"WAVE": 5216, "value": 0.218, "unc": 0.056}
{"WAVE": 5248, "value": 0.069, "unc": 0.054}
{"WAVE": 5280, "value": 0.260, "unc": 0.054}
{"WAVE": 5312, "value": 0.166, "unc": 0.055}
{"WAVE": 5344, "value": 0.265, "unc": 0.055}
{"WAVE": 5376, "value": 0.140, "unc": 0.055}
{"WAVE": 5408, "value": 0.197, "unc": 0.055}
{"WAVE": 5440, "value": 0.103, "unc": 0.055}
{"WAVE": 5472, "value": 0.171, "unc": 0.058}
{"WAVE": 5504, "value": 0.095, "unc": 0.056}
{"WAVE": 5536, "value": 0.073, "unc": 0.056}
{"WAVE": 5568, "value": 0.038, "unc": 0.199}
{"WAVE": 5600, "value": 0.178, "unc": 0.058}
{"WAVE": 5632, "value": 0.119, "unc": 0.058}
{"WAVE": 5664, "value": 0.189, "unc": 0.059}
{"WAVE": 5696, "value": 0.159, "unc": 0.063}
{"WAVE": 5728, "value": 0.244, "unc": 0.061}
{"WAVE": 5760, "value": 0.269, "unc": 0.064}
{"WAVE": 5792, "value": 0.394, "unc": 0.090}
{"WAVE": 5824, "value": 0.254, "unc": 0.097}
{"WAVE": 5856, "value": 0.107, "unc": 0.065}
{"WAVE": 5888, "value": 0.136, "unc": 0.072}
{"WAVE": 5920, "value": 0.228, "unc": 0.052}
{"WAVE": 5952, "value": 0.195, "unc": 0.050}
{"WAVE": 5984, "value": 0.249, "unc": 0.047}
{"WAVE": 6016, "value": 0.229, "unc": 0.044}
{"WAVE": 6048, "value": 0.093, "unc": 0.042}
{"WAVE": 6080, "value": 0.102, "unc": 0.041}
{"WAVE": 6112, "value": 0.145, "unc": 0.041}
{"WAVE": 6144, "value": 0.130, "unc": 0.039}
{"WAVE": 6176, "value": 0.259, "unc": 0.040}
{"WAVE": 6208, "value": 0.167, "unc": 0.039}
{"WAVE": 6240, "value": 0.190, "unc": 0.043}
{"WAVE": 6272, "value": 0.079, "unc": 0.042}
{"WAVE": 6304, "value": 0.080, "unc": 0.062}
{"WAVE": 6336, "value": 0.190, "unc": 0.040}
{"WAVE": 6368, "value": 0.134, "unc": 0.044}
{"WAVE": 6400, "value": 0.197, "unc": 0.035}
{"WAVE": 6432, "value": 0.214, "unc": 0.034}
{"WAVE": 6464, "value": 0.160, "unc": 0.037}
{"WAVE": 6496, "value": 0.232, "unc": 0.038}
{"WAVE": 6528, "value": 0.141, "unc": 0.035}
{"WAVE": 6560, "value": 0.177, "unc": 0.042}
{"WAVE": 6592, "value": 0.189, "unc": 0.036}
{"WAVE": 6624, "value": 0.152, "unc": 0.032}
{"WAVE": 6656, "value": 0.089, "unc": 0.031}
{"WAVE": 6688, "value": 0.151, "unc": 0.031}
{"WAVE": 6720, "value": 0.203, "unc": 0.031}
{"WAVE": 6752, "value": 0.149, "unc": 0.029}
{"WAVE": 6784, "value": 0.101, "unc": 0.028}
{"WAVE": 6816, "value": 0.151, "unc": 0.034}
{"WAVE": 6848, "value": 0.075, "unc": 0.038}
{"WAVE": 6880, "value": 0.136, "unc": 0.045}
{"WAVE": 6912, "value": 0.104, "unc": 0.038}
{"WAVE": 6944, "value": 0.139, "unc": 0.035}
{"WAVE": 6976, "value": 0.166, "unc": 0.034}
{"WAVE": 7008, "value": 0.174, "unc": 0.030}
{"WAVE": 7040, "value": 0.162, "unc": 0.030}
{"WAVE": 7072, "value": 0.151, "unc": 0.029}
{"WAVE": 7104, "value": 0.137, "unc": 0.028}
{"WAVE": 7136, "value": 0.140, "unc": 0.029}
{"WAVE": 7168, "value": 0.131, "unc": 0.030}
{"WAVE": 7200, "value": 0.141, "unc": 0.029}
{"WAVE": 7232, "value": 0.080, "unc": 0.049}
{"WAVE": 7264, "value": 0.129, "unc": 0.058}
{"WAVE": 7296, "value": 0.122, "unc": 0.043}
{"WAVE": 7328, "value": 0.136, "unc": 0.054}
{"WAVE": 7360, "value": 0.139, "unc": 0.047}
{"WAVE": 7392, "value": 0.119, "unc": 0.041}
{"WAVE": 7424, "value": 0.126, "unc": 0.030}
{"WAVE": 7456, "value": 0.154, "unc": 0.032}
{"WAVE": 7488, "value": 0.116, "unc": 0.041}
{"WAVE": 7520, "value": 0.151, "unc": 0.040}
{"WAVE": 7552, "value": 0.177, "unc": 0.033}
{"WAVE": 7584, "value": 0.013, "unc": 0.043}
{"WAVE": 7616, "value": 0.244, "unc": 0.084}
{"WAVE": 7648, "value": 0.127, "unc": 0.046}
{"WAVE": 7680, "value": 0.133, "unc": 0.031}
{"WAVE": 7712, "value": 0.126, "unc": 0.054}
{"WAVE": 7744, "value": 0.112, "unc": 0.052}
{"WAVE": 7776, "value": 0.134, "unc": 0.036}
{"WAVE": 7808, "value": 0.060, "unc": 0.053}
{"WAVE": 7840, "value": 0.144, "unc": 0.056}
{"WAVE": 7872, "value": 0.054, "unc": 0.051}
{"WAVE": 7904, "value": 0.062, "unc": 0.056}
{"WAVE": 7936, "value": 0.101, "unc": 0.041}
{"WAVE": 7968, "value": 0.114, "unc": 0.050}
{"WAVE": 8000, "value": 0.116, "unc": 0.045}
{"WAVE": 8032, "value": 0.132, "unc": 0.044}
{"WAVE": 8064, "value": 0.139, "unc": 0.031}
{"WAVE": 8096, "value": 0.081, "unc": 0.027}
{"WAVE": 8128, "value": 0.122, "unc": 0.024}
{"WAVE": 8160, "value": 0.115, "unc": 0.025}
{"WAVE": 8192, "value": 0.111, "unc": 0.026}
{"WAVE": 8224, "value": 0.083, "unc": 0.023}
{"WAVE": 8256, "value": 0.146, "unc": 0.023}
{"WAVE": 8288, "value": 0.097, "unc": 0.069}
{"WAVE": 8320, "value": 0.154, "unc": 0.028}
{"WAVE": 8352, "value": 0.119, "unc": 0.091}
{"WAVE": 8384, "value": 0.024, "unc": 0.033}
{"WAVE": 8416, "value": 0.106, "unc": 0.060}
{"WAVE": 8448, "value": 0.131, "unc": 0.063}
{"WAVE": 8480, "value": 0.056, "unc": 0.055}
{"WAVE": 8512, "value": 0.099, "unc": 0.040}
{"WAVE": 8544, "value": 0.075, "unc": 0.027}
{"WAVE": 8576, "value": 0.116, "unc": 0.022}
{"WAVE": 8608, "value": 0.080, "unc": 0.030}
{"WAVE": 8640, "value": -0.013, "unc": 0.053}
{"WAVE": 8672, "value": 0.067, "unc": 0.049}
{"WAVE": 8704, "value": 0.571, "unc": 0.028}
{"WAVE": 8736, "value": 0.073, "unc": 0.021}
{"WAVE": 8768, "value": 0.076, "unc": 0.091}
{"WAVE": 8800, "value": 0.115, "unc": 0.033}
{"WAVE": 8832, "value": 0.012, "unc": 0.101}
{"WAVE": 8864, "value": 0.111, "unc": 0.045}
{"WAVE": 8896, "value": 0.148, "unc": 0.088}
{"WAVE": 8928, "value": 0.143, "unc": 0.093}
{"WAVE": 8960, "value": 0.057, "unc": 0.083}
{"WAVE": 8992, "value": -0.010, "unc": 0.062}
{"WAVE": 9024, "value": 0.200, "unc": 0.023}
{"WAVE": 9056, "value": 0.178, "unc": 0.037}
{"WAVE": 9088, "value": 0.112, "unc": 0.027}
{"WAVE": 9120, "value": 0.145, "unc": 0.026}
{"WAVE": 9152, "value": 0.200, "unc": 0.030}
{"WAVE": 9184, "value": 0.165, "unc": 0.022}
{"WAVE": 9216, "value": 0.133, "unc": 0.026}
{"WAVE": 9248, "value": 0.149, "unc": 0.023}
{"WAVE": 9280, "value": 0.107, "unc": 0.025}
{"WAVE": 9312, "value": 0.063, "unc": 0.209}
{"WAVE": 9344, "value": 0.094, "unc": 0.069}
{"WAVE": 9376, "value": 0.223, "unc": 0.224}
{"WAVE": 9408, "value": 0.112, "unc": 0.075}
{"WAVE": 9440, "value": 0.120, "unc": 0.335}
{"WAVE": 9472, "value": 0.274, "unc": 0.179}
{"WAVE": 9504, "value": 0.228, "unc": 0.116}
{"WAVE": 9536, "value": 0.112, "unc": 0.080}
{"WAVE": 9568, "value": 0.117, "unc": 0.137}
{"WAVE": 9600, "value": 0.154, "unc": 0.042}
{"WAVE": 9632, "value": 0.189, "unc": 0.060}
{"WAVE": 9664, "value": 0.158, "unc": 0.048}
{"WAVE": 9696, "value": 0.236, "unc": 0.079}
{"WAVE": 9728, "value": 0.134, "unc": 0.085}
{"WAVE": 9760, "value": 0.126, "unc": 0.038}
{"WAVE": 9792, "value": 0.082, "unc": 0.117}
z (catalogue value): 1.333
